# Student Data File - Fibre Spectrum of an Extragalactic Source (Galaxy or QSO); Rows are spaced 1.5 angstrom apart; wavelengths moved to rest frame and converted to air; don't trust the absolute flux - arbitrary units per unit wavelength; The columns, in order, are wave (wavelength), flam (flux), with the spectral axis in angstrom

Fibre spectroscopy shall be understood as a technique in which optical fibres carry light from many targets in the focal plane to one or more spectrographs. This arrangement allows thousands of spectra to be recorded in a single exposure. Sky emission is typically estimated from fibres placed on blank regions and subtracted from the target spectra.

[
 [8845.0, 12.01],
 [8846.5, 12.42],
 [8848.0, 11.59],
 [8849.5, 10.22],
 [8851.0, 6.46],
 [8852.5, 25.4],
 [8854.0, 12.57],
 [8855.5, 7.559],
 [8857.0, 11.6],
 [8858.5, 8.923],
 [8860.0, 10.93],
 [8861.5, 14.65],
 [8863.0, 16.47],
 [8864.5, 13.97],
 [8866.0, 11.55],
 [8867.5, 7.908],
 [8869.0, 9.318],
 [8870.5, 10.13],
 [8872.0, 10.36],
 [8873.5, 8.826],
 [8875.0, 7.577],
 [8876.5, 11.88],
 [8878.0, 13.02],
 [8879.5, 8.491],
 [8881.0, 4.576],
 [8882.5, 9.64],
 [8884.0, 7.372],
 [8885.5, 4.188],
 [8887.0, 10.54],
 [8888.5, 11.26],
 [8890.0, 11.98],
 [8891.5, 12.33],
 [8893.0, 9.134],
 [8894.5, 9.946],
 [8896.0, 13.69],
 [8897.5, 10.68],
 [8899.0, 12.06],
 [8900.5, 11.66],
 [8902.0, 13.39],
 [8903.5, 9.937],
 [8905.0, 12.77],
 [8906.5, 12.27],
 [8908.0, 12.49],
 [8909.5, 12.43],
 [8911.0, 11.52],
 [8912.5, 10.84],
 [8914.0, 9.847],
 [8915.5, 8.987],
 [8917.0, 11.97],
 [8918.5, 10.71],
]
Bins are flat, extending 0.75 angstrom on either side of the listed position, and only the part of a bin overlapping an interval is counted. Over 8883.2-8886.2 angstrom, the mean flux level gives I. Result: 5.87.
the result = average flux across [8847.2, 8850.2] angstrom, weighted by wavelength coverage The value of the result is 10.9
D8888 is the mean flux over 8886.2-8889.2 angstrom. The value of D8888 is 10.8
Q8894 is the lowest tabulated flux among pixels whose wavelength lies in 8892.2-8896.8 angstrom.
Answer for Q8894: 9.134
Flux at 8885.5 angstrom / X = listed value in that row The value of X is 4.188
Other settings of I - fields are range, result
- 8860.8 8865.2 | 15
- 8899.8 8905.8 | 11.9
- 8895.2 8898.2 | 12.2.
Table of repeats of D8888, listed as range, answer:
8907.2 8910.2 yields 12.5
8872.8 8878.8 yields 10.3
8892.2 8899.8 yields 11.1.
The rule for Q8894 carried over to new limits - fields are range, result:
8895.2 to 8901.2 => 10.68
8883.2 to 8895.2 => 4.188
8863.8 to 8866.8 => 11.55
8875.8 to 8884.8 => 4.576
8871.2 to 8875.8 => 7.577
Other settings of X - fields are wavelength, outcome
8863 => 16.47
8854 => 12.57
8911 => 11.52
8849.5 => 10.22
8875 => 7.577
